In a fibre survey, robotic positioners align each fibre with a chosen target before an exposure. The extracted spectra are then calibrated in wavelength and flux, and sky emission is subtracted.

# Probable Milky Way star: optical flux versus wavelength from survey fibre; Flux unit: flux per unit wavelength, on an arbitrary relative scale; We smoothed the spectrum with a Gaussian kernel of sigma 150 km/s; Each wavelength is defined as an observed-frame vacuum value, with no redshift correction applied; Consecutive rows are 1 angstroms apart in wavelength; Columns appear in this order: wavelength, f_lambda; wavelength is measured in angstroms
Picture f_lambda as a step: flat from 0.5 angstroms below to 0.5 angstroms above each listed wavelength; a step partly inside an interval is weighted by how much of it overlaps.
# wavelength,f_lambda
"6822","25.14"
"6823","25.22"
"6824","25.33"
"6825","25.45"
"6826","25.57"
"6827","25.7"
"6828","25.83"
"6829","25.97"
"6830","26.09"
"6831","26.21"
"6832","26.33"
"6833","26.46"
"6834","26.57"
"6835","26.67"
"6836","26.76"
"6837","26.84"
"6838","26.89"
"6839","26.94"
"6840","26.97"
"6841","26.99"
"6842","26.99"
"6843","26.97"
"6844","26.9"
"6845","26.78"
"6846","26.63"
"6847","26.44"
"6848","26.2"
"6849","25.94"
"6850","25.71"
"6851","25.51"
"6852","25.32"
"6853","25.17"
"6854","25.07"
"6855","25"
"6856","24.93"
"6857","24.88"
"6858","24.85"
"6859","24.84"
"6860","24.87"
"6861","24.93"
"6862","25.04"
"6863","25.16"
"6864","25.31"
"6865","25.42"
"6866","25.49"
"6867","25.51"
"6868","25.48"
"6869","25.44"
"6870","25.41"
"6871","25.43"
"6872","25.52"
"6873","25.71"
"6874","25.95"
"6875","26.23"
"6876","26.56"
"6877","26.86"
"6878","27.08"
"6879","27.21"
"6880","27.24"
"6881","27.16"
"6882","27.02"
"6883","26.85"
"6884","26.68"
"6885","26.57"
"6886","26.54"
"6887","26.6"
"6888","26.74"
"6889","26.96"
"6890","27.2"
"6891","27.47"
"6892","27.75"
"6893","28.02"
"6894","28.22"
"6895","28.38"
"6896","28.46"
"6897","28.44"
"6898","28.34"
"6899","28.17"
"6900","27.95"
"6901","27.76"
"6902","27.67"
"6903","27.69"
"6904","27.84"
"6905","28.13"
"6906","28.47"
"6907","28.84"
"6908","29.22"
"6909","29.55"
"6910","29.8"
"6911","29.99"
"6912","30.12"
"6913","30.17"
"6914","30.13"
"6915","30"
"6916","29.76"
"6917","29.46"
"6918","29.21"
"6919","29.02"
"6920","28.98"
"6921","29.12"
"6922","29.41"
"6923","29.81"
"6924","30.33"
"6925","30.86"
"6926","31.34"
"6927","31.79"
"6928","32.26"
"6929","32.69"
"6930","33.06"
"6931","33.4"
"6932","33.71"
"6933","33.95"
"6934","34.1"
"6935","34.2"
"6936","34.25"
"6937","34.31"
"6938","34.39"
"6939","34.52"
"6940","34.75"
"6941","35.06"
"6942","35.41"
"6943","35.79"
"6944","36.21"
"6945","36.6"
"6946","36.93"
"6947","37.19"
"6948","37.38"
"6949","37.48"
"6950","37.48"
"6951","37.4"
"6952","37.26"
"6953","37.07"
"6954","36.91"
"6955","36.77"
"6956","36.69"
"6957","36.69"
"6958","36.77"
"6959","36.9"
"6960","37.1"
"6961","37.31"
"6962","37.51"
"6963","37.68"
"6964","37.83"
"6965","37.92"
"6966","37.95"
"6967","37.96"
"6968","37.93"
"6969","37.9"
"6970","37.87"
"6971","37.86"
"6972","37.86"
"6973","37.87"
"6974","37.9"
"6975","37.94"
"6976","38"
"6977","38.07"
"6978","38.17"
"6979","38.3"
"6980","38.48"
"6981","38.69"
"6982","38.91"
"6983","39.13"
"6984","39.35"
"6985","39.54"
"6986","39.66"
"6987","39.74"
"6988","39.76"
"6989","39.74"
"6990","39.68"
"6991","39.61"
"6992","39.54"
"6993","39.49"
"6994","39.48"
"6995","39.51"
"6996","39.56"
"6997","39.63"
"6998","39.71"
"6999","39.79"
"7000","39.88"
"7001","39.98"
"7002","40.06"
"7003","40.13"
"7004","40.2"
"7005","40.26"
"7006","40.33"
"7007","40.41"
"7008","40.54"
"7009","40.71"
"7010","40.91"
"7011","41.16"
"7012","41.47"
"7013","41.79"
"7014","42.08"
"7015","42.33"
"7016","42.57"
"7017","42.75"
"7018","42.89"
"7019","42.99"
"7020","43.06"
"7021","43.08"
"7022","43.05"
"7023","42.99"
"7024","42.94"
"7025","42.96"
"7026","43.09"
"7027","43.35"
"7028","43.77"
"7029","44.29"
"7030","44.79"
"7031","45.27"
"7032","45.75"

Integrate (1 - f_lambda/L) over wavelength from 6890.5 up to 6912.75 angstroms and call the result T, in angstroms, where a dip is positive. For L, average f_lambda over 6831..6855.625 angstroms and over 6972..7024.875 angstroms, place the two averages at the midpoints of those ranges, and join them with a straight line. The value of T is 2.2 angstroms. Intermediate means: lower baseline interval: 26.3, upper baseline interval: 40.3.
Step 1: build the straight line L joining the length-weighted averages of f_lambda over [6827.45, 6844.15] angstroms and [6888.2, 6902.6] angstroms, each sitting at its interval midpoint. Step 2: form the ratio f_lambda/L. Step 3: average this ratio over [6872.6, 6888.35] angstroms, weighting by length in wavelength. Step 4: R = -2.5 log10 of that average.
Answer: 0.03 mag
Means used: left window 26.6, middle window 26.7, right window 27.9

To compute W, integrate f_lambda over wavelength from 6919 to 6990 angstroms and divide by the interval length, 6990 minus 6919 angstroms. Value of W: 36.1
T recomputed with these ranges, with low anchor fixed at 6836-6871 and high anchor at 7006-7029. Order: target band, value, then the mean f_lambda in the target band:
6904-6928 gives 1.76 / 29.7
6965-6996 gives -0.12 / 38.7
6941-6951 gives -0.44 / 36.7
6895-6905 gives 0.79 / 28.1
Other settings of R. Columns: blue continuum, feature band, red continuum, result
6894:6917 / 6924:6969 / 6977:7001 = -0.051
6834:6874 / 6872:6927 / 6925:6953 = 0.089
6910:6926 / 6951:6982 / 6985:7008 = -0.049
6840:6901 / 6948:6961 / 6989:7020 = -0.052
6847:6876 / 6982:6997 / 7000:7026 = -0.011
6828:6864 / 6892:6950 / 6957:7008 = 0.058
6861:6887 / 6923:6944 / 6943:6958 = 0.034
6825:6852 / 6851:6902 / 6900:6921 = 0.057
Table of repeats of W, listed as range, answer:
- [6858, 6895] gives 26.3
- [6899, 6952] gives 32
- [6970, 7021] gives 40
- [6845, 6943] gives 28.4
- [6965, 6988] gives 38.4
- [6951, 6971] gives 37.4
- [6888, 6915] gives 28.5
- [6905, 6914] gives 29.5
